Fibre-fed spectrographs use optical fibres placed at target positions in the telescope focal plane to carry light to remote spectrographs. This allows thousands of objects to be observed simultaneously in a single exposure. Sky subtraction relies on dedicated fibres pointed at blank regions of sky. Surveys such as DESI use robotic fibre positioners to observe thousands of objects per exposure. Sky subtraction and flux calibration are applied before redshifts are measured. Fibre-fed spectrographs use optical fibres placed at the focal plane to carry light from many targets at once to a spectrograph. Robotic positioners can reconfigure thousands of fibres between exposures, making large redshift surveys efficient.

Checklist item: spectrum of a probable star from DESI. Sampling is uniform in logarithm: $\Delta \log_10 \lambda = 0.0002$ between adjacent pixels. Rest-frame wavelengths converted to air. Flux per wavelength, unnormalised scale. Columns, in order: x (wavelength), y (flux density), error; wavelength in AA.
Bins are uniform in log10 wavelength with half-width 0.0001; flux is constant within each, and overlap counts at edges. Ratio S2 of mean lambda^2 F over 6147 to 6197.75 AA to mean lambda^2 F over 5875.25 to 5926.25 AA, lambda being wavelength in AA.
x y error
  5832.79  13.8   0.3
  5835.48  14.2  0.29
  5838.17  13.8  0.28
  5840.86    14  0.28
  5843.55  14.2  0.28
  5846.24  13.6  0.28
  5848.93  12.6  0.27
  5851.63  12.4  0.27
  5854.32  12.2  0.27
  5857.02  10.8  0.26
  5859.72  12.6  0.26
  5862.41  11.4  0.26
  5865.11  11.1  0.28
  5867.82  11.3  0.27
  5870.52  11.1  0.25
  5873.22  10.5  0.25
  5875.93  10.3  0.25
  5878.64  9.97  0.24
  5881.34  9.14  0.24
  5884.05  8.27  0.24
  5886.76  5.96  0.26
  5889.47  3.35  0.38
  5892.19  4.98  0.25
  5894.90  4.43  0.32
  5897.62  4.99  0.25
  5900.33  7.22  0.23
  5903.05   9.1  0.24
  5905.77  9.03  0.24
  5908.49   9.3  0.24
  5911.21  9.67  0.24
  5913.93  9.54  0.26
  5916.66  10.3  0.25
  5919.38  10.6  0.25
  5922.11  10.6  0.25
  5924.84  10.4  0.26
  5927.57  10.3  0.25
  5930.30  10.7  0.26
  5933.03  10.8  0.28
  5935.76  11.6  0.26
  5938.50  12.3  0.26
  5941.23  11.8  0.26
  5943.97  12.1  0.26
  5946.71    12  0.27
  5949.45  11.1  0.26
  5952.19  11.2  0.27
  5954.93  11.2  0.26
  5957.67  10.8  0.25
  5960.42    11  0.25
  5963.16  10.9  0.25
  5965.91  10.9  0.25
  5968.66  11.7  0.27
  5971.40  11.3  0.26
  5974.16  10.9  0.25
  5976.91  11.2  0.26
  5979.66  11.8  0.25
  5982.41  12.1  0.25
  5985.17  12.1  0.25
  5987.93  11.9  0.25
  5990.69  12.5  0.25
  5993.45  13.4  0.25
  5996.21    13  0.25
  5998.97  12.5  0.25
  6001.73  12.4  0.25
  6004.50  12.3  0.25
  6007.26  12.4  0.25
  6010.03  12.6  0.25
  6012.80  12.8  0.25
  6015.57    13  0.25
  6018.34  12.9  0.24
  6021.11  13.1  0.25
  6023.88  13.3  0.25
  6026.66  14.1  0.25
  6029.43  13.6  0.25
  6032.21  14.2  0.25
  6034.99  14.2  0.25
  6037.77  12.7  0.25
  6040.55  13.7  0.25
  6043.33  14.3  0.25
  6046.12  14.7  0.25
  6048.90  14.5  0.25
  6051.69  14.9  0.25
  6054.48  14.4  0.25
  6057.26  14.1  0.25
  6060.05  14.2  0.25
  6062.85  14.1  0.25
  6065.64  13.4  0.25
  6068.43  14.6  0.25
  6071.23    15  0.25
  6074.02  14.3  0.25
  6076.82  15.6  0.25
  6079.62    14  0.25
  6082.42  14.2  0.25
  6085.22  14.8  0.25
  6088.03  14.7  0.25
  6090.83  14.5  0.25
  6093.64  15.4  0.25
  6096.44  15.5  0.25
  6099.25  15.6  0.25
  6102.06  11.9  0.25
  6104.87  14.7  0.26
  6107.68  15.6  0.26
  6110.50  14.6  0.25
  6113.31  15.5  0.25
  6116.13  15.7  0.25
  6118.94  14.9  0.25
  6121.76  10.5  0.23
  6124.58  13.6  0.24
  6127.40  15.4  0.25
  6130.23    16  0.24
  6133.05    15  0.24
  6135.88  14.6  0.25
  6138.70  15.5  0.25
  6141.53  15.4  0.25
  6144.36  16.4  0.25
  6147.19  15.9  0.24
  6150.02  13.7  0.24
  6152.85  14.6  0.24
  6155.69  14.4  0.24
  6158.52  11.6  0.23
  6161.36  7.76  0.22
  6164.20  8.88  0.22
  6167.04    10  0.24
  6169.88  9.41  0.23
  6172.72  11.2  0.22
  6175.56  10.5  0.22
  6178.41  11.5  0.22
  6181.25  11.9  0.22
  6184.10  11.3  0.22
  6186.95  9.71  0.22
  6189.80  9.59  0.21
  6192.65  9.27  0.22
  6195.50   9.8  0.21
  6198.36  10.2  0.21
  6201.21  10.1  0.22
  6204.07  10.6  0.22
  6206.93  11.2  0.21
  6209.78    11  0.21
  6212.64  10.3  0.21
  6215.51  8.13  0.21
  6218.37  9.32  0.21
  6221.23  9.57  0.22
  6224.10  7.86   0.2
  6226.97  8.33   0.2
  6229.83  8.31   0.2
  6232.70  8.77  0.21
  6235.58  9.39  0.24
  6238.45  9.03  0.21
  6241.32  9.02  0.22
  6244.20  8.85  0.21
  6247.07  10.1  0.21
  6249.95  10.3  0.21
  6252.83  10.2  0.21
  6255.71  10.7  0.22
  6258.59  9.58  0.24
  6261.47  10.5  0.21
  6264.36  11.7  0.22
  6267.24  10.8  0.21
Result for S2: 1.46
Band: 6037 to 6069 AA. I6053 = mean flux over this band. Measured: 14.2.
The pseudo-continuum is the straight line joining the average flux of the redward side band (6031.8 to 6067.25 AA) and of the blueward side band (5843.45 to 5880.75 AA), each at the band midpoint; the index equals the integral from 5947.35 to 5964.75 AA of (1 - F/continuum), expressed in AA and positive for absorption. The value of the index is 2.4 AA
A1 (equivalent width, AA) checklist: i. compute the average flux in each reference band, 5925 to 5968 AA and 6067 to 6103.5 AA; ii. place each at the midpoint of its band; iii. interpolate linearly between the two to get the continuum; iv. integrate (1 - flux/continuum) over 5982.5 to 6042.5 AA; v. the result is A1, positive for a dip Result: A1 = -0.6 AA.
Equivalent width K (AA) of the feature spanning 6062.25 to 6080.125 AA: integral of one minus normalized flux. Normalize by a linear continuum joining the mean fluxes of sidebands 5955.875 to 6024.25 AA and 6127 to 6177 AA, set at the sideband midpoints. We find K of -2.7 AA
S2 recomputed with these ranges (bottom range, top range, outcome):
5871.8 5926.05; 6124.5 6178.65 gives 1.70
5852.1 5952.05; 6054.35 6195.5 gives 1.48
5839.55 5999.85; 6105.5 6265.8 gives 1.17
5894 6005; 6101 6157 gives 1.44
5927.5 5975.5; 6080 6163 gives 1.35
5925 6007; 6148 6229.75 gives 0.96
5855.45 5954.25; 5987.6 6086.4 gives 1.47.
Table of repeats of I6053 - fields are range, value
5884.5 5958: 9.43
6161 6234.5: 9.81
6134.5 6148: 15.6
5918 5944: 11.1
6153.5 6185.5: 10.9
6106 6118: 15.3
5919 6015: 11.7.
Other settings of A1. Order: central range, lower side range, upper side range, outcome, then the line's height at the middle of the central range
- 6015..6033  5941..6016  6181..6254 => -3.14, 11.5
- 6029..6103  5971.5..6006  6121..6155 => -4.68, 13.5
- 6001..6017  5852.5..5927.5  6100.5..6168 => -1.54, 11.5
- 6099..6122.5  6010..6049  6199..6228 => -5.00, 11.9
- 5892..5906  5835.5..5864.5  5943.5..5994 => 6.50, 12.3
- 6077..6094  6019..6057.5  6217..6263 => -2.29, 12.9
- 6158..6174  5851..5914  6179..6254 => -0.13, 9.62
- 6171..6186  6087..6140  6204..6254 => 0.68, 11.7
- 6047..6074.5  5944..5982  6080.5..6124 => -1.64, 13.6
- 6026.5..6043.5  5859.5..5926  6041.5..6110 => -0.62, 13.3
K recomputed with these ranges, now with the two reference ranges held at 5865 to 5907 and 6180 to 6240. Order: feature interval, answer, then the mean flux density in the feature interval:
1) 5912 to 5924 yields -2.9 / 10.2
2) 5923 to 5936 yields -3.7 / 10.7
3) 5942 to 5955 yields -4.9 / 11.6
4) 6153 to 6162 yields -2.5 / 12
